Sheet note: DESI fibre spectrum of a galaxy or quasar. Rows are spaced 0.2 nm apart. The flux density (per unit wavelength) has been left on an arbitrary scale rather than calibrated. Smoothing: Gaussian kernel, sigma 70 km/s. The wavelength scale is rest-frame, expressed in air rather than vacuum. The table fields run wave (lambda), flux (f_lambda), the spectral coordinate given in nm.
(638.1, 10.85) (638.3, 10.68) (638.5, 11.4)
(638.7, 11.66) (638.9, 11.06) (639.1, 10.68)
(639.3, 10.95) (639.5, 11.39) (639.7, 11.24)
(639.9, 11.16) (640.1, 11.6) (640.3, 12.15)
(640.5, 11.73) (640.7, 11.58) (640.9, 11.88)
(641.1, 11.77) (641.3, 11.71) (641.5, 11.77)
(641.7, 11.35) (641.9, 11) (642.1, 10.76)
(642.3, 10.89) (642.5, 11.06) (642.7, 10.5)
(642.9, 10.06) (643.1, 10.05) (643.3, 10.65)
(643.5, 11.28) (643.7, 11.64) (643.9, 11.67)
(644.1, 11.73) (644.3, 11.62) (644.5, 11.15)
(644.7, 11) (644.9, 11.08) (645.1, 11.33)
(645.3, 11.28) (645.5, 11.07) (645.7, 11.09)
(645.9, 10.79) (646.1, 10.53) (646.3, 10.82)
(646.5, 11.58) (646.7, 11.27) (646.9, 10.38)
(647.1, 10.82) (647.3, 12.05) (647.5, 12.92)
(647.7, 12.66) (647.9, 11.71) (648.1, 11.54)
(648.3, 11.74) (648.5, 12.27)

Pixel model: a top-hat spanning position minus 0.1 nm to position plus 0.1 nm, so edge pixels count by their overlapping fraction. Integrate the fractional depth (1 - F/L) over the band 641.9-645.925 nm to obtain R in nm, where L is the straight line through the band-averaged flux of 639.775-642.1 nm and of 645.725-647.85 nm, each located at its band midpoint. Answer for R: 0.15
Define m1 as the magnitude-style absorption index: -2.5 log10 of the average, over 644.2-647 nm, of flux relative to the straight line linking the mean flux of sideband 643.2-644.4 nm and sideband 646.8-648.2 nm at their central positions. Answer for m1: 0.05 mag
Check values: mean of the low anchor 11.4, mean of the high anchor 11.7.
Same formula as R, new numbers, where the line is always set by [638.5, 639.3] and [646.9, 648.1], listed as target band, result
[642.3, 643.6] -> 0.10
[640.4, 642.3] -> -0.02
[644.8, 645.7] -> 0.04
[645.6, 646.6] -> 0.07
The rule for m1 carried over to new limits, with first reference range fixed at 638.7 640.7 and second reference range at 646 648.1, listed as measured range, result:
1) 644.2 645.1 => 0.02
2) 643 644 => 0.03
